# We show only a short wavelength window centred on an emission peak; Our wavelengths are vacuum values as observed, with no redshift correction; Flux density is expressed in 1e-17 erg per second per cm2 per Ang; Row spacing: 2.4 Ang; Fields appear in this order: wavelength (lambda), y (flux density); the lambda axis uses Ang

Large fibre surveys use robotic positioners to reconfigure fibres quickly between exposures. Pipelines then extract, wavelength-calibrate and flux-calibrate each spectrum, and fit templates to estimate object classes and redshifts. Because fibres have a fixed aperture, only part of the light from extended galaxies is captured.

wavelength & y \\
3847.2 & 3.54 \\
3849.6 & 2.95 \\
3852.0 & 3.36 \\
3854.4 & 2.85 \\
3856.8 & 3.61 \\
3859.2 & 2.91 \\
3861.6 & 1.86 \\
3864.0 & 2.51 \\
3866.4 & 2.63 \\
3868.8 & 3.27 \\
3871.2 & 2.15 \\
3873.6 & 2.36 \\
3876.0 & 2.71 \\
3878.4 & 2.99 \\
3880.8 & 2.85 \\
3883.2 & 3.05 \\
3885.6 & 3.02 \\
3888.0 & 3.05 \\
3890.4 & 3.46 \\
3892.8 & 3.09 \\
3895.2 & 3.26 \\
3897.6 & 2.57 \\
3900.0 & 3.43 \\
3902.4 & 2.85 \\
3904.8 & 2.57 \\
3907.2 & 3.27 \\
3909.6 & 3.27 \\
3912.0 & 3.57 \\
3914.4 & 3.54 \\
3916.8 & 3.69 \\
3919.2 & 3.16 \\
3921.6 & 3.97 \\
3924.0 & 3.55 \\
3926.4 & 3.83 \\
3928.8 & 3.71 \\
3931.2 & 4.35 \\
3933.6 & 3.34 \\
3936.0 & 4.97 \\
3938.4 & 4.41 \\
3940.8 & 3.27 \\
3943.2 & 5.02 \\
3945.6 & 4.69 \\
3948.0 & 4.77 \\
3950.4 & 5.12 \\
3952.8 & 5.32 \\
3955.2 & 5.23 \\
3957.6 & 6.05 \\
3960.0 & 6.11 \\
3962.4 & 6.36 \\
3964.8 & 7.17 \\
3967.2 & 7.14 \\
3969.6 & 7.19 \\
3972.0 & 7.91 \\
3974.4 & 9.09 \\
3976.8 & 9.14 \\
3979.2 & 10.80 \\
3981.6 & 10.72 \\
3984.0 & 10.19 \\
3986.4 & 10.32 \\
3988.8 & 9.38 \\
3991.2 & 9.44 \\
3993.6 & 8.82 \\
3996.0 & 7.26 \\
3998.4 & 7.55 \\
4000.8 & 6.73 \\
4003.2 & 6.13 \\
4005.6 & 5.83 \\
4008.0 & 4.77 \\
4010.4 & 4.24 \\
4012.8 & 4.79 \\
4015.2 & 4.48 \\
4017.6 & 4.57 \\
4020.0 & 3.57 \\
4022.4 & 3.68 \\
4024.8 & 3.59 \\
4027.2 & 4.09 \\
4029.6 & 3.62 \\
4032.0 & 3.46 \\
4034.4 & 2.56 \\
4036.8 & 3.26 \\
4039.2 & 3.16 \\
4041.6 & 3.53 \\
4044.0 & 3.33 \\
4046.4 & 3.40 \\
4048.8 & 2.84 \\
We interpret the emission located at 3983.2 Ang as C IV 1549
